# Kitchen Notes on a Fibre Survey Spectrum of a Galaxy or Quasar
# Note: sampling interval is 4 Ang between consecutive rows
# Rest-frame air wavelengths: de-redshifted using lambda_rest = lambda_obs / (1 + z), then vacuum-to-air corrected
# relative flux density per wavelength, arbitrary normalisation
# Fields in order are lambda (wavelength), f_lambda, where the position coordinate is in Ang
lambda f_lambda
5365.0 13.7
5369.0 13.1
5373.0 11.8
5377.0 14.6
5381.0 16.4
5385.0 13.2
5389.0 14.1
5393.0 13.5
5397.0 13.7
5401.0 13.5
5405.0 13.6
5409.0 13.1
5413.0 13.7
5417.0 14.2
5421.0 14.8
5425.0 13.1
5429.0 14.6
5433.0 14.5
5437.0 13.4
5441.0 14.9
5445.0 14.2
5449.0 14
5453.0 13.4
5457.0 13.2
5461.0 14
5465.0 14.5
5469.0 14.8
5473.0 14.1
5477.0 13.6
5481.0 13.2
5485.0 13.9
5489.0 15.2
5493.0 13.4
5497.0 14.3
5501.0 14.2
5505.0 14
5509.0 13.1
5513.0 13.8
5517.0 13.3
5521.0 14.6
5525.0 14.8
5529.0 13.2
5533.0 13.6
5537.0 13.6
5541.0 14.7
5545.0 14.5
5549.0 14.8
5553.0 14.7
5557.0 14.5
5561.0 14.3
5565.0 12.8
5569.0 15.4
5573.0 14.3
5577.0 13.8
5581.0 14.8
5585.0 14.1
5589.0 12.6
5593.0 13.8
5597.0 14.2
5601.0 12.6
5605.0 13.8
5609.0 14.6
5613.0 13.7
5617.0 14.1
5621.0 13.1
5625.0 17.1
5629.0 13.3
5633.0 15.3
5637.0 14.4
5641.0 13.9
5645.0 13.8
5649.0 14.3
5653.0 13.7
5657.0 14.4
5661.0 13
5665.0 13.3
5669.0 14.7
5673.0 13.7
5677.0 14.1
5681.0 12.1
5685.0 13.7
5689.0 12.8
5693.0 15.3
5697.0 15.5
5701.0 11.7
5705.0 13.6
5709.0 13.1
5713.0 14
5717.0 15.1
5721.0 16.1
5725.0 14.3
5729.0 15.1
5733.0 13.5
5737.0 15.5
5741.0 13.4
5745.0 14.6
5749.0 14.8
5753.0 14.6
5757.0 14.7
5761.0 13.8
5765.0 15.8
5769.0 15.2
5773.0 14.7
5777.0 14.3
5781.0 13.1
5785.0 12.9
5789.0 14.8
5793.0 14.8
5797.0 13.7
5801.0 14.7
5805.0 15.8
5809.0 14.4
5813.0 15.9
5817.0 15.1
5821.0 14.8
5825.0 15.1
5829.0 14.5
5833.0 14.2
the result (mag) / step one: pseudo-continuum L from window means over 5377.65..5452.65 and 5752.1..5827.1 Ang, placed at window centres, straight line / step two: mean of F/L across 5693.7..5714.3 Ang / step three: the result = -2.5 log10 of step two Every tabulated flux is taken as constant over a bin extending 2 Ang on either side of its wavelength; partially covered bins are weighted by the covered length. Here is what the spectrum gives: 0.06 mag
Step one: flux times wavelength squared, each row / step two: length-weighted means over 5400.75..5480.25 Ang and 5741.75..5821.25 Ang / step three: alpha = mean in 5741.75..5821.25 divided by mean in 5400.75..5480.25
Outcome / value 1.18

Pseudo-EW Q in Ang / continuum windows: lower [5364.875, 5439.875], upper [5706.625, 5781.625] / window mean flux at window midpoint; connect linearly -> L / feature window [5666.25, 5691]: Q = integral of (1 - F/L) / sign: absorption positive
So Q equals 1.5 Ang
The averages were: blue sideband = 13.8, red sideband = 14.5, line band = 13.5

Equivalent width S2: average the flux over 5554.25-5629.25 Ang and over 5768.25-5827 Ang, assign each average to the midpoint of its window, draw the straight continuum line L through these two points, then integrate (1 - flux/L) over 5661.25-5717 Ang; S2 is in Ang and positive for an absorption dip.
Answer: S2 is 2.5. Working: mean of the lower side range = 14.1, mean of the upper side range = 14.6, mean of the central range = 13.7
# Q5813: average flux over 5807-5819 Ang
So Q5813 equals 15.1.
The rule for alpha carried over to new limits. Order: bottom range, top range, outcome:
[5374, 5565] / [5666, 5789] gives 1.11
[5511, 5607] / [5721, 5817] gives 1.12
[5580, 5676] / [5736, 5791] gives 1.08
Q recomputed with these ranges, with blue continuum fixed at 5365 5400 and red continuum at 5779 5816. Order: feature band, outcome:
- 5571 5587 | -0.16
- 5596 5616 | 0.54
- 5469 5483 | 0.14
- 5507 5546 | 0.33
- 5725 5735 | 0.04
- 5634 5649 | 0.06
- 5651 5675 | 0.76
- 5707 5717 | 0.33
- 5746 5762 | -0.14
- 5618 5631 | -0.26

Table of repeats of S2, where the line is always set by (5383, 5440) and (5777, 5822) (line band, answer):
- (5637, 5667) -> 0.9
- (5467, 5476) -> -0.3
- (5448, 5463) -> 0.3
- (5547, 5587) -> -0.7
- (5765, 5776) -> -0.4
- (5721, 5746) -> -0.2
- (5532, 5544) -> 0.0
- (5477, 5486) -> 0.3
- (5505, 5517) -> 0.4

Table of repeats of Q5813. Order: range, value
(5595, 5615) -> 13.8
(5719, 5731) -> 15.2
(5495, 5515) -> 13.9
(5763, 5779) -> 15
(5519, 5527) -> 14.7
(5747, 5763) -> 14.5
